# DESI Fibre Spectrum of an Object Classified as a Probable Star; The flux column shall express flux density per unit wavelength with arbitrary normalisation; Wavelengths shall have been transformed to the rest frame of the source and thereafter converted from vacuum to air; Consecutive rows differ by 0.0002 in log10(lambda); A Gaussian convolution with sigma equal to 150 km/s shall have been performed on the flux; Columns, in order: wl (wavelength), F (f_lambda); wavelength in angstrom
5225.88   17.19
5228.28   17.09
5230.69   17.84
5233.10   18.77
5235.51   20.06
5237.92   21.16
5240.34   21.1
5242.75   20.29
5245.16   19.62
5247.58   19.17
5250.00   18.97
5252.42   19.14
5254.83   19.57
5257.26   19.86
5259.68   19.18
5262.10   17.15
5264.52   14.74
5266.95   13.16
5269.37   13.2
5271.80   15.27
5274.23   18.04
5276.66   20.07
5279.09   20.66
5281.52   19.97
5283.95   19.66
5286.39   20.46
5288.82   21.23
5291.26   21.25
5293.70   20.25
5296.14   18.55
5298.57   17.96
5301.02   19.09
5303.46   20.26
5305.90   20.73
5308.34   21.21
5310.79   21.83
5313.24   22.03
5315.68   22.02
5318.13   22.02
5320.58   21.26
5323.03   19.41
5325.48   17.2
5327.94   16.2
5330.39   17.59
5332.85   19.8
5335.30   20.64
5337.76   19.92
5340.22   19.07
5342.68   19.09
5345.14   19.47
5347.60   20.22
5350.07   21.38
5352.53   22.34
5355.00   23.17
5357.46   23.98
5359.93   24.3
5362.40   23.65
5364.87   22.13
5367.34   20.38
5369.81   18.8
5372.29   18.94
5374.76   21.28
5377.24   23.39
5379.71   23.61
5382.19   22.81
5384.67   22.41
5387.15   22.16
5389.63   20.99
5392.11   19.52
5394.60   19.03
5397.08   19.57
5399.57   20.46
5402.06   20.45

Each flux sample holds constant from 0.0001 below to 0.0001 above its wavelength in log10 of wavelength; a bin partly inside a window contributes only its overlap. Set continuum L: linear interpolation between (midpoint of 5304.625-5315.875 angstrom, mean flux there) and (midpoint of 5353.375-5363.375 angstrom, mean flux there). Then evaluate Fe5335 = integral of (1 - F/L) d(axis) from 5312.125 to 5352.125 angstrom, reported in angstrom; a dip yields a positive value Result 4.7 angstrom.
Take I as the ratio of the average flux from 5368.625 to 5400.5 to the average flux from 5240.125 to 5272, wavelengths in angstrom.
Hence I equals 1.18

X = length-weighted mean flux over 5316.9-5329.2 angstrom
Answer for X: 19.2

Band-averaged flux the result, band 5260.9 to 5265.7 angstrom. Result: 16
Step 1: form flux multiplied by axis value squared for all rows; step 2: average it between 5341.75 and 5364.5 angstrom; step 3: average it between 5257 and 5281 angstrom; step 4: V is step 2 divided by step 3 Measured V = 1.3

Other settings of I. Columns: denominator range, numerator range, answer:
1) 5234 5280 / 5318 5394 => 1.13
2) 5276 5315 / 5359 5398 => 1.05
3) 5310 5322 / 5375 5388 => 1.04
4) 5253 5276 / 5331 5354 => 1.20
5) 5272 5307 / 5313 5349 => 1.00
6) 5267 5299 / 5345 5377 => 1.15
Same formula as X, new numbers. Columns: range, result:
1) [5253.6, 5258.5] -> 19.7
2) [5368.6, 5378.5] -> 20.6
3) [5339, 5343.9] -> 19.1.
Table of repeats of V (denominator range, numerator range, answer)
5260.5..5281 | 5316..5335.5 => 1.18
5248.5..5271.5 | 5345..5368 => 1.35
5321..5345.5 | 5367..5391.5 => 1.16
